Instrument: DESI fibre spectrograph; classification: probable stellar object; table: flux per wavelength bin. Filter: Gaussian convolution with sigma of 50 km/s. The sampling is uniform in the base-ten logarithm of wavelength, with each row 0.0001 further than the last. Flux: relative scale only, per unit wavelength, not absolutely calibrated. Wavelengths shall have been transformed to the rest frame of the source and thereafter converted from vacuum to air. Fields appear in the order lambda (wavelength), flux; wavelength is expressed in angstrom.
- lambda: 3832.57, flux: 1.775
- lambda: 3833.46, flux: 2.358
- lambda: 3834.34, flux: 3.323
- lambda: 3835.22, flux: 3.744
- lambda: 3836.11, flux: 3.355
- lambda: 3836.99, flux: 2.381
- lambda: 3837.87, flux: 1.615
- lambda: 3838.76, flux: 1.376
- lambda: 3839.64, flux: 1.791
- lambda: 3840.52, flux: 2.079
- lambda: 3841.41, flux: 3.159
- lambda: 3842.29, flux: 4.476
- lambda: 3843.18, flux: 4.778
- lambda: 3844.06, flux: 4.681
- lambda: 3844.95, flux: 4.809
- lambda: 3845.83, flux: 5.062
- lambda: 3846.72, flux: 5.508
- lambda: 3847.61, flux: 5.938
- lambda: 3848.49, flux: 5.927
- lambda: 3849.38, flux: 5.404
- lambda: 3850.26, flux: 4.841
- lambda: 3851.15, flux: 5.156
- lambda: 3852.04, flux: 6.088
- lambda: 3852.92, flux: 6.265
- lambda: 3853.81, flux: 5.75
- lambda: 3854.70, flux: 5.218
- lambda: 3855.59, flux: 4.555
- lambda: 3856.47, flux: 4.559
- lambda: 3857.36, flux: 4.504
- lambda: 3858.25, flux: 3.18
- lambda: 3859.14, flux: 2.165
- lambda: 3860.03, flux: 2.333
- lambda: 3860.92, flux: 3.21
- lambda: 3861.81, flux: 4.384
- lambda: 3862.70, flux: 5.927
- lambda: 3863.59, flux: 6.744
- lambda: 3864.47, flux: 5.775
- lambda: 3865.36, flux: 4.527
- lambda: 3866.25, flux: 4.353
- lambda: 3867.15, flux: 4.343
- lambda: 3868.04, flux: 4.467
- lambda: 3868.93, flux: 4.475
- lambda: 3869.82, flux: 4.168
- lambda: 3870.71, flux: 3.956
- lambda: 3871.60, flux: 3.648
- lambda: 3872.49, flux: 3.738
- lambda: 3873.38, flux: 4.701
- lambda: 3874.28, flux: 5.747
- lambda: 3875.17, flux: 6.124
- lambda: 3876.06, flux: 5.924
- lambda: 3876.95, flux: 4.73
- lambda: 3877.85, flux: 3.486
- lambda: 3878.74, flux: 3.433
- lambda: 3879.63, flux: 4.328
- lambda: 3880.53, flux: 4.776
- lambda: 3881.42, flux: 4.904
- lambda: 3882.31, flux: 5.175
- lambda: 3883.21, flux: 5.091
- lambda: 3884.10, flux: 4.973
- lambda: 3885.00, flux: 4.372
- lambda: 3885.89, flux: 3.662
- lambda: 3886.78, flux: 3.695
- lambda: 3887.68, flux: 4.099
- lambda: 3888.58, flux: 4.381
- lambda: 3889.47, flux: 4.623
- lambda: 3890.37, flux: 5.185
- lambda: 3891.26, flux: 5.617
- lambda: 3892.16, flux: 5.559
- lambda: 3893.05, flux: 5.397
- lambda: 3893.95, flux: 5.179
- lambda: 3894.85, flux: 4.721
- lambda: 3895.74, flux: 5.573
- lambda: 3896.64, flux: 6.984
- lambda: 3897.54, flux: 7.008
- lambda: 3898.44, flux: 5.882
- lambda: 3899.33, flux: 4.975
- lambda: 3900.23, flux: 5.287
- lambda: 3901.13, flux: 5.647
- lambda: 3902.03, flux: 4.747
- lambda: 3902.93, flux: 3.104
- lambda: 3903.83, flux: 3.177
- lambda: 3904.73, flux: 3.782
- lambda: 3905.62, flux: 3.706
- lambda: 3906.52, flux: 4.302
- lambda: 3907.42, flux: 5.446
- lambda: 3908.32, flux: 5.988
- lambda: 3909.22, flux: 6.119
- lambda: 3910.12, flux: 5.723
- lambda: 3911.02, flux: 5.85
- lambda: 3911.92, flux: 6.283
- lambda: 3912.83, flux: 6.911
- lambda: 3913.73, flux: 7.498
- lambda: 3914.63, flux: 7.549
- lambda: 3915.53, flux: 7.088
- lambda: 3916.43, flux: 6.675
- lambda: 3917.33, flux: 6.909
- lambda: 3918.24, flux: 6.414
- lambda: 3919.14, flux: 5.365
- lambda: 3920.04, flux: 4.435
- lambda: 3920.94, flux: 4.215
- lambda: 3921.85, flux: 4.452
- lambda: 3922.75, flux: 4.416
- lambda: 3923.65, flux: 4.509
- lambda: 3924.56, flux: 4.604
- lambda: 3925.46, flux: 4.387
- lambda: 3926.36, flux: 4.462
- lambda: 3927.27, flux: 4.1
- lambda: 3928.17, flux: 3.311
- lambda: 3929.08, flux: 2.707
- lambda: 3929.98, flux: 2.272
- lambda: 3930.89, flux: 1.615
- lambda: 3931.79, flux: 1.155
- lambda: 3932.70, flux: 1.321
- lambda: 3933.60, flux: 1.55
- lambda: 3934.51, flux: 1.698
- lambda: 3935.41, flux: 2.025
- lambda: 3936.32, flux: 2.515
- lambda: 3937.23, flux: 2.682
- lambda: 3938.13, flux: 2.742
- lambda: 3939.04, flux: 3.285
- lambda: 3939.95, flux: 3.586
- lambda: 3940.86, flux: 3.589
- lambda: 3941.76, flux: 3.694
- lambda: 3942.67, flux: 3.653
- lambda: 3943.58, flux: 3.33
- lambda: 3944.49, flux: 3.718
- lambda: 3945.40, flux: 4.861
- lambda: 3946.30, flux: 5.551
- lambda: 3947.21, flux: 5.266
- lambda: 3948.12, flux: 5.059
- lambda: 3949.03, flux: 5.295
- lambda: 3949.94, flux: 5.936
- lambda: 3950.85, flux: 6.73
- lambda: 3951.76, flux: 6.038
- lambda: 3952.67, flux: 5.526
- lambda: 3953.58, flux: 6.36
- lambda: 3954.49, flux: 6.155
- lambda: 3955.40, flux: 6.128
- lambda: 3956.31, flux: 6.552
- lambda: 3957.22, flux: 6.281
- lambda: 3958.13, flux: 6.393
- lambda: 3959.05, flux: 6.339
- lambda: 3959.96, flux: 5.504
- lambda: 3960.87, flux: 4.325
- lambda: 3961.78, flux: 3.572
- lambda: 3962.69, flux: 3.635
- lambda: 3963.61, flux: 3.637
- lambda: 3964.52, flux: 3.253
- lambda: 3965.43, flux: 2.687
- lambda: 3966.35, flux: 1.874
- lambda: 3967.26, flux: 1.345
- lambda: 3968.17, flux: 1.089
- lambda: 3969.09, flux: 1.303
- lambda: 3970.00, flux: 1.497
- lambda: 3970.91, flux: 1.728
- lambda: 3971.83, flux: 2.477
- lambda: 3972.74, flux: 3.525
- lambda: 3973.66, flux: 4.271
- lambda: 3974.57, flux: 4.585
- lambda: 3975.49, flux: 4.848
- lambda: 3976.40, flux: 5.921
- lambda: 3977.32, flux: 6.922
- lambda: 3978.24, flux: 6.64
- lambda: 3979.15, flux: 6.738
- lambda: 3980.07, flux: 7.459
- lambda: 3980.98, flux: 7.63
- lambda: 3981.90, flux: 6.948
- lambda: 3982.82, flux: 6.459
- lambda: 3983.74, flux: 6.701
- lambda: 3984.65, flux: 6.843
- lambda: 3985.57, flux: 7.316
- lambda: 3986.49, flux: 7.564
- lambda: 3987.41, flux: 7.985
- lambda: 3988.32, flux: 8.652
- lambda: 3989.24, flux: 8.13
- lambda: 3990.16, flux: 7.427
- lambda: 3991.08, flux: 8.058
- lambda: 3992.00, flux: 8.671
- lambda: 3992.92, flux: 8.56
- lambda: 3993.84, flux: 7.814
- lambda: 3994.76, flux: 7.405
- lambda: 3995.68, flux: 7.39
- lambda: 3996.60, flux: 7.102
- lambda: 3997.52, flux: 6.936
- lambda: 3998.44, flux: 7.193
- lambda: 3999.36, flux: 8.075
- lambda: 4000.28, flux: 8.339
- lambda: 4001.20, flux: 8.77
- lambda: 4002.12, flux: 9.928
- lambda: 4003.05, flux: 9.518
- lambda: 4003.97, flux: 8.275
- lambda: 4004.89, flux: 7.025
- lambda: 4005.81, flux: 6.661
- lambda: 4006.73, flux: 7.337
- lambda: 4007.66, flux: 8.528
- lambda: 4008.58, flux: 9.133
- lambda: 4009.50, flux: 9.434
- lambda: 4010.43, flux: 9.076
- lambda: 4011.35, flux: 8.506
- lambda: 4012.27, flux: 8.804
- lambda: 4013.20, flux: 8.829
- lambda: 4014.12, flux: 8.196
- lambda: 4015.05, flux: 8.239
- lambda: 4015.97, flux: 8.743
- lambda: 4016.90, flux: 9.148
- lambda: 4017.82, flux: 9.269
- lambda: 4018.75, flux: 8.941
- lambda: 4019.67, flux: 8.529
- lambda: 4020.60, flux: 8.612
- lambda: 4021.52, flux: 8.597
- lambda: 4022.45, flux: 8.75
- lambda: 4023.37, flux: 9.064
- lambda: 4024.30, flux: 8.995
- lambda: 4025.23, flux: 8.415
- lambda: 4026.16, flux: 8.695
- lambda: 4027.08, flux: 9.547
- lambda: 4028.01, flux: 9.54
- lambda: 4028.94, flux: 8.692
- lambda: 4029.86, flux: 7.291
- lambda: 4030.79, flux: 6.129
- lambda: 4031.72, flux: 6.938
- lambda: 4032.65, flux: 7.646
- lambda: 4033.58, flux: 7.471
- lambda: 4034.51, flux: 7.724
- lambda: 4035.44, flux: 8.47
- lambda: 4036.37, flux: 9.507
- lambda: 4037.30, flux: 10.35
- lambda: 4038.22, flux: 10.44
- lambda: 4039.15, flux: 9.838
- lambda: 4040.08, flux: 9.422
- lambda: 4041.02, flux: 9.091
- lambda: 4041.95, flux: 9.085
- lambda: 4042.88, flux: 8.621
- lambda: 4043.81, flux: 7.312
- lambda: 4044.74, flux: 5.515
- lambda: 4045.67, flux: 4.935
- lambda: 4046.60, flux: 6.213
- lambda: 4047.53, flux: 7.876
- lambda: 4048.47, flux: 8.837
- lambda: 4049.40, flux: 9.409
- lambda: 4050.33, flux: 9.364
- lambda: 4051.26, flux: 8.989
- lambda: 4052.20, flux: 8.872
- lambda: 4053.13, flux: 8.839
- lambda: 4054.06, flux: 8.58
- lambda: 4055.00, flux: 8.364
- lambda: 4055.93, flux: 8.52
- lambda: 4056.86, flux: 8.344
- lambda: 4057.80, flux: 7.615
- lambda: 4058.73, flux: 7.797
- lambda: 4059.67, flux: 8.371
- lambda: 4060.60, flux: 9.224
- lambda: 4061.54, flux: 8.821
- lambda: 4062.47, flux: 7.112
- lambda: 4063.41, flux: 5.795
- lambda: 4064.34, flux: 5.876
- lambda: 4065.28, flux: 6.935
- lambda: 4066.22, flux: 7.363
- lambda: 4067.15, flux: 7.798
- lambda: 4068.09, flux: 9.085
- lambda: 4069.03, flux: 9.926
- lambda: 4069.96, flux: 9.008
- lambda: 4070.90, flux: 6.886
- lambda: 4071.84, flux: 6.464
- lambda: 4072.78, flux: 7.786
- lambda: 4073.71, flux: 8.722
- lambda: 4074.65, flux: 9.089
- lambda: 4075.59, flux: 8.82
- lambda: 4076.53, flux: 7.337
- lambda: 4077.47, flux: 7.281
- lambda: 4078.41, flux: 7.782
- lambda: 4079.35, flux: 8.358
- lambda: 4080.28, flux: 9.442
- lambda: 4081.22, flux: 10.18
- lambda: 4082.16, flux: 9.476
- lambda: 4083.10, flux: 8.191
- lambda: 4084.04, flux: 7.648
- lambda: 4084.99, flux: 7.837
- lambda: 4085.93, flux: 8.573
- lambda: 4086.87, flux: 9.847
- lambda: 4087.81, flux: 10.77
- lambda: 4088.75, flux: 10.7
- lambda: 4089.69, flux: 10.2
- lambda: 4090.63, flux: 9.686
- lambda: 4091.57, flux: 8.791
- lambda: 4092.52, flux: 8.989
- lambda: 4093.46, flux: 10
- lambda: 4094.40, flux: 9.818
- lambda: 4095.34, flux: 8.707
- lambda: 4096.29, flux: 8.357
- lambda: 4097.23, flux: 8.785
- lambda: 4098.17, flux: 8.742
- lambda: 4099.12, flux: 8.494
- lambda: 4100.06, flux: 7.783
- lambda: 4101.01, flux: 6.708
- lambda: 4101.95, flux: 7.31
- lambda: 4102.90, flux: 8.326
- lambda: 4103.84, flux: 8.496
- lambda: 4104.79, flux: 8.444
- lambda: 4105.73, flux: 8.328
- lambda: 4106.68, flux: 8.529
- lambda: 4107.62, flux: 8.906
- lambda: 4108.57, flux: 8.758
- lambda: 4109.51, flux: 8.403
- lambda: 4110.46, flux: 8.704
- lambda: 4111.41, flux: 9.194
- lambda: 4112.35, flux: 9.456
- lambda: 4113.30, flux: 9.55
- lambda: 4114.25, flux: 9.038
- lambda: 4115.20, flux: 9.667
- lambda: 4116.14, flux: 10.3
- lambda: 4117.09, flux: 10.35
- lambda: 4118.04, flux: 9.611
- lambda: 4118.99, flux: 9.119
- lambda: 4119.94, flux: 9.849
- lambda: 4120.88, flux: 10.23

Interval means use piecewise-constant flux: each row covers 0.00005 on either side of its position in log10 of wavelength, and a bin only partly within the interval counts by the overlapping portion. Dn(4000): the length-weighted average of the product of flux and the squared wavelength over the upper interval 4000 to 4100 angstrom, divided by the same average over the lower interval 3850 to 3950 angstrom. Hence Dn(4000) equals 2.00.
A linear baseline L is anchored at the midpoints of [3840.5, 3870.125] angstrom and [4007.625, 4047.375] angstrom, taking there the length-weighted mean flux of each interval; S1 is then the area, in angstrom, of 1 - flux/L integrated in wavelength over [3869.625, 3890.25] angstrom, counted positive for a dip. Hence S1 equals 2.8 angstrom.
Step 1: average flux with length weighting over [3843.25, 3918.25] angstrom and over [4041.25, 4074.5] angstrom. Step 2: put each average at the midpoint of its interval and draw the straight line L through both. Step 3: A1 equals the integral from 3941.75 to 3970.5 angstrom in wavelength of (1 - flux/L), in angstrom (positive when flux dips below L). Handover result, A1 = 8.3 angstrom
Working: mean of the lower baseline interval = 5.04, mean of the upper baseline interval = 7.97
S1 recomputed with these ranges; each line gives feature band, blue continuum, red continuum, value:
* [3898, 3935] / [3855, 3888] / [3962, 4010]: 3.7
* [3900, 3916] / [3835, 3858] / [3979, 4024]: 1.1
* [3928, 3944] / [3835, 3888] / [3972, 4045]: 9.4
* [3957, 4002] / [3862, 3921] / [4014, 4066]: 8.0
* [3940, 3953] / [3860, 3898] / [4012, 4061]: 3.2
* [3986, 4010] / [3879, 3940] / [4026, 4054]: -3.1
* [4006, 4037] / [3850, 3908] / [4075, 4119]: -4.4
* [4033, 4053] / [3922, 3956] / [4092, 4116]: -4.3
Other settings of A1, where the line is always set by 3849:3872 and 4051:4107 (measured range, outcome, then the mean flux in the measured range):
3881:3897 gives 0.55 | 4.95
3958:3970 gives 5.81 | 3.3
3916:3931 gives 3.25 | 4.46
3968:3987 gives 4.15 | 5.24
